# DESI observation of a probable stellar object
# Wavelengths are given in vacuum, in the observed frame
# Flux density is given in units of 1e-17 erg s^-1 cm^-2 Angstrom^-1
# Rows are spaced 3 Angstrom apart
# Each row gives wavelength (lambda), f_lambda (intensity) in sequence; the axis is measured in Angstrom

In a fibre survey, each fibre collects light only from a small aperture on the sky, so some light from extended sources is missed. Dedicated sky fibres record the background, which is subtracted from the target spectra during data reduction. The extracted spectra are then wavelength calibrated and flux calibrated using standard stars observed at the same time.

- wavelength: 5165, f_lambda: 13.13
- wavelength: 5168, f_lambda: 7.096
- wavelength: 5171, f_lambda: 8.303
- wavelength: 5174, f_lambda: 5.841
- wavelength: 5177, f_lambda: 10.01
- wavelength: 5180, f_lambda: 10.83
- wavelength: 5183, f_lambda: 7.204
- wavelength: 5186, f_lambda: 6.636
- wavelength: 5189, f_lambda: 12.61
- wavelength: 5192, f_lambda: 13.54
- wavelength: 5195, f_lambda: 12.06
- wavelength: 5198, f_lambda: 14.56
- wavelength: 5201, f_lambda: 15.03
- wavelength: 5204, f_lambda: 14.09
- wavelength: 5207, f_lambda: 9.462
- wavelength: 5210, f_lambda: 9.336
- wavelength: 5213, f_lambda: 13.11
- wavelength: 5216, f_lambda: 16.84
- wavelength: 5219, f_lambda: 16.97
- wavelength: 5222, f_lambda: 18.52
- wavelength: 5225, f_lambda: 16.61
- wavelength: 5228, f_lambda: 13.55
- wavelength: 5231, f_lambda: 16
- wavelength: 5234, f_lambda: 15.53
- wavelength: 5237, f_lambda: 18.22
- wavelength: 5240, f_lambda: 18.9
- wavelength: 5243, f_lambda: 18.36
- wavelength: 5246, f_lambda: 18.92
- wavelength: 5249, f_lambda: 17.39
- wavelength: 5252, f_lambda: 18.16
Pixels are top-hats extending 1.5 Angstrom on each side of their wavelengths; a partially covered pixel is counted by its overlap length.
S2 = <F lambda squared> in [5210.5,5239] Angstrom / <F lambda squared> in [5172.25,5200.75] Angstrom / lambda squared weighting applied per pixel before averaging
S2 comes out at 1.5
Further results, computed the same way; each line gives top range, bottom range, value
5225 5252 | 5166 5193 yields 1.92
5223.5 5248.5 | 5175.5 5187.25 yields 2.00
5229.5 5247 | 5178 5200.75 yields 1.59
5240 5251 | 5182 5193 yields 1.88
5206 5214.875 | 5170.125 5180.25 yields 1.31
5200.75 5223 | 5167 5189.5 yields 1.69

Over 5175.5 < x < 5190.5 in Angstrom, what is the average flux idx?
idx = 9.46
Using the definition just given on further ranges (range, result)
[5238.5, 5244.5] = 18.6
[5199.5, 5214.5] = 12.2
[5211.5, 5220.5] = 15.6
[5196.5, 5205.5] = 14.6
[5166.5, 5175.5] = 7.08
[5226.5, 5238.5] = 15.8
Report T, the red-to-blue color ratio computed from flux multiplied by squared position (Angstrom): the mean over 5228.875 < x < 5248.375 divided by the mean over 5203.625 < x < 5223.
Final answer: 1.27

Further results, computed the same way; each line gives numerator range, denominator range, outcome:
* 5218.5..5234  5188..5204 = 1.20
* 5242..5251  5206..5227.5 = 1.27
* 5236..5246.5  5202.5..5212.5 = 1.68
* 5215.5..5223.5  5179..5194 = 1.74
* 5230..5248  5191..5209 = 1.38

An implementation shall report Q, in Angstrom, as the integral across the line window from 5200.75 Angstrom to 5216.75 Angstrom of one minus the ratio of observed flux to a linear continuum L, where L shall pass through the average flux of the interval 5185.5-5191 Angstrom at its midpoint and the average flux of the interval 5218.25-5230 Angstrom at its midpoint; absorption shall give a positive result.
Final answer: 1.4 Angstrom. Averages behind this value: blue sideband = 10.5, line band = 12.6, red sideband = 16.4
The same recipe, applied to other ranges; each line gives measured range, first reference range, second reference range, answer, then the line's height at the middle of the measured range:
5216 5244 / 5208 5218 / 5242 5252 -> -2.4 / 15.7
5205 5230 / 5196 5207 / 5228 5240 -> 1.4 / 15.1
